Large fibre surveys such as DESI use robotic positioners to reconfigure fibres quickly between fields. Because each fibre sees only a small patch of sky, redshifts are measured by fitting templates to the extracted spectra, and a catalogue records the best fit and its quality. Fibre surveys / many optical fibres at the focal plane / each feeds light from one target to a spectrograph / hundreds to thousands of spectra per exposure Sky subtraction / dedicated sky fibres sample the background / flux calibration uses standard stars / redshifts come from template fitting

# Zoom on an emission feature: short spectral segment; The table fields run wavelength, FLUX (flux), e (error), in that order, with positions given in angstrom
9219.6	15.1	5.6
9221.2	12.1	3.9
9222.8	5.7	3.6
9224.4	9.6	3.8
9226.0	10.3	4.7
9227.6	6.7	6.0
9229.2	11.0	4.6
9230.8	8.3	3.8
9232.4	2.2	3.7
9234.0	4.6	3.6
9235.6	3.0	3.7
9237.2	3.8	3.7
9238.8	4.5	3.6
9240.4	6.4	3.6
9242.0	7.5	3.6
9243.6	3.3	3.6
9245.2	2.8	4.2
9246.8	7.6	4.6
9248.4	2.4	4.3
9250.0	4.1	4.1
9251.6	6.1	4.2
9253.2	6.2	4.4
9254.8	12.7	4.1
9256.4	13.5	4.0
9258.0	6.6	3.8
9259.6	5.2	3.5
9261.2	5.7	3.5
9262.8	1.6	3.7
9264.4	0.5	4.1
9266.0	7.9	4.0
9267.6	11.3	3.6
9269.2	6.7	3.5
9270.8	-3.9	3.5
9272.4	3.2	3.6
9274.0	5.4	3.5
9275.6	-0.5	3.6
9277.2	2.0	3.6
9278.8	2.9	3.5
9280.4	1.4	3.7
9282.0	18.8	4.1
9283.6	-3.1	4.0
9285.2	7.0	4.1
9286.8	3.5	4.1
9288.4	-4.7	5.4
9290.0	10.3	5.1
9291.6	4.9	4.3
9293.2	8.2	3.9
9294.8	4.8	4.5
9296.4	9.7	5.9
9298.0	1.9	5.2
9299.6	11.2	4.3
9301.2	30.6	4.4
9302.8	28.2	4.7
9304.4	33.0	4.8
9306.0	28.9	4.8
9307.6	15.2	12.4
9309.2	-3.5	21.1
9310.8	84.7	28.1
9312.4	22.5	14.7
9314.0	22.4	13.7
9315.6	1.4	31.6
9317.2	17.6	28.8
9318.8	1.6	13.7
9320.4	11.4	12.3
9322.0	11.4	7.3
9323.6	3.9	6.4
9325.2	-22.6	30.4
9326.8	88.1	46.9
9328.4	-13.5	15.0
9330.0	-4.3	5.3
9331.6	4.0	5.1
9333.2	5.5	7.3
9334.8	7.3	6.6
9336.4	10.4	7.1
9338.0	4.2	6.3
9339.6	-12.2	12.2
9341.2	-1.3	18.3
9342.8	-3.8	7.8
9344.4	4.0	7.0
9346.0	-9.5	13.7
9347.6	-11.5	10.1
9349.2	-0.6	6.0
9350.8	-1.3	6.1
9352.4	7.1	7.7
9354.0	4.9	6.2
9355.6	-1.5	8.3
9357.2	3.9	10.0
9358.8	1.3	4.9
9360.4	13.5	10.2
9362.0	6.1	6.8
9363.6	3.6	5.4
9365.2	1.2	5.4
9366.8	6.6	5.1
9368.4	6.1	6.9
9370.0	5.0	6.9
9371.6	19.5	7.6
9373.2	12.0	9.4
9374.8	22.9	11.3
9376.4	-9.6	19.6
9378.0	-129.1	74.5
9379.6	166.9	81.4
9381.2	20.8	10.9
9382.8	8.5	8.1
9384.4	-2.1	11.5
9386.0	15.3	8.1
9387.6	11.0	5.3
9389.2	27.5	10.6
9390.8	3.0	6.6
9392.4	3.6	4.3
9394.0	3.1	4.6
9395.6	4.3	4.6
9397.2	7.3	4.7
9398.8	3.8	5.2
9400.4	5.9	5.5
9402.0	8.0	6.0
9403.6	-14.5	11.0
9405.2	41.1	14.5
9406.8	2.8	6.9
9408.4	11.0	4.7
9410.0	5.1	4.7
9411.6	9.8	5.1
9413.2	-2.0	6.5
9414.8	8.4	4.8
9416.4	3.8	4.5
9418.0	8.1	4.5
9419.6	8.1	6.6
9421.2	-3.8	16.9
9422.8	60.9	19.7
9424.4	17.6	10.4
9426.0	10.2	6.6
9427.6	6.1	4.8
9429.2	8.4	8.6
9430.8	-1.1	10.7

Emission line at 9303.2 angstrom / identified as H-beta 4861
